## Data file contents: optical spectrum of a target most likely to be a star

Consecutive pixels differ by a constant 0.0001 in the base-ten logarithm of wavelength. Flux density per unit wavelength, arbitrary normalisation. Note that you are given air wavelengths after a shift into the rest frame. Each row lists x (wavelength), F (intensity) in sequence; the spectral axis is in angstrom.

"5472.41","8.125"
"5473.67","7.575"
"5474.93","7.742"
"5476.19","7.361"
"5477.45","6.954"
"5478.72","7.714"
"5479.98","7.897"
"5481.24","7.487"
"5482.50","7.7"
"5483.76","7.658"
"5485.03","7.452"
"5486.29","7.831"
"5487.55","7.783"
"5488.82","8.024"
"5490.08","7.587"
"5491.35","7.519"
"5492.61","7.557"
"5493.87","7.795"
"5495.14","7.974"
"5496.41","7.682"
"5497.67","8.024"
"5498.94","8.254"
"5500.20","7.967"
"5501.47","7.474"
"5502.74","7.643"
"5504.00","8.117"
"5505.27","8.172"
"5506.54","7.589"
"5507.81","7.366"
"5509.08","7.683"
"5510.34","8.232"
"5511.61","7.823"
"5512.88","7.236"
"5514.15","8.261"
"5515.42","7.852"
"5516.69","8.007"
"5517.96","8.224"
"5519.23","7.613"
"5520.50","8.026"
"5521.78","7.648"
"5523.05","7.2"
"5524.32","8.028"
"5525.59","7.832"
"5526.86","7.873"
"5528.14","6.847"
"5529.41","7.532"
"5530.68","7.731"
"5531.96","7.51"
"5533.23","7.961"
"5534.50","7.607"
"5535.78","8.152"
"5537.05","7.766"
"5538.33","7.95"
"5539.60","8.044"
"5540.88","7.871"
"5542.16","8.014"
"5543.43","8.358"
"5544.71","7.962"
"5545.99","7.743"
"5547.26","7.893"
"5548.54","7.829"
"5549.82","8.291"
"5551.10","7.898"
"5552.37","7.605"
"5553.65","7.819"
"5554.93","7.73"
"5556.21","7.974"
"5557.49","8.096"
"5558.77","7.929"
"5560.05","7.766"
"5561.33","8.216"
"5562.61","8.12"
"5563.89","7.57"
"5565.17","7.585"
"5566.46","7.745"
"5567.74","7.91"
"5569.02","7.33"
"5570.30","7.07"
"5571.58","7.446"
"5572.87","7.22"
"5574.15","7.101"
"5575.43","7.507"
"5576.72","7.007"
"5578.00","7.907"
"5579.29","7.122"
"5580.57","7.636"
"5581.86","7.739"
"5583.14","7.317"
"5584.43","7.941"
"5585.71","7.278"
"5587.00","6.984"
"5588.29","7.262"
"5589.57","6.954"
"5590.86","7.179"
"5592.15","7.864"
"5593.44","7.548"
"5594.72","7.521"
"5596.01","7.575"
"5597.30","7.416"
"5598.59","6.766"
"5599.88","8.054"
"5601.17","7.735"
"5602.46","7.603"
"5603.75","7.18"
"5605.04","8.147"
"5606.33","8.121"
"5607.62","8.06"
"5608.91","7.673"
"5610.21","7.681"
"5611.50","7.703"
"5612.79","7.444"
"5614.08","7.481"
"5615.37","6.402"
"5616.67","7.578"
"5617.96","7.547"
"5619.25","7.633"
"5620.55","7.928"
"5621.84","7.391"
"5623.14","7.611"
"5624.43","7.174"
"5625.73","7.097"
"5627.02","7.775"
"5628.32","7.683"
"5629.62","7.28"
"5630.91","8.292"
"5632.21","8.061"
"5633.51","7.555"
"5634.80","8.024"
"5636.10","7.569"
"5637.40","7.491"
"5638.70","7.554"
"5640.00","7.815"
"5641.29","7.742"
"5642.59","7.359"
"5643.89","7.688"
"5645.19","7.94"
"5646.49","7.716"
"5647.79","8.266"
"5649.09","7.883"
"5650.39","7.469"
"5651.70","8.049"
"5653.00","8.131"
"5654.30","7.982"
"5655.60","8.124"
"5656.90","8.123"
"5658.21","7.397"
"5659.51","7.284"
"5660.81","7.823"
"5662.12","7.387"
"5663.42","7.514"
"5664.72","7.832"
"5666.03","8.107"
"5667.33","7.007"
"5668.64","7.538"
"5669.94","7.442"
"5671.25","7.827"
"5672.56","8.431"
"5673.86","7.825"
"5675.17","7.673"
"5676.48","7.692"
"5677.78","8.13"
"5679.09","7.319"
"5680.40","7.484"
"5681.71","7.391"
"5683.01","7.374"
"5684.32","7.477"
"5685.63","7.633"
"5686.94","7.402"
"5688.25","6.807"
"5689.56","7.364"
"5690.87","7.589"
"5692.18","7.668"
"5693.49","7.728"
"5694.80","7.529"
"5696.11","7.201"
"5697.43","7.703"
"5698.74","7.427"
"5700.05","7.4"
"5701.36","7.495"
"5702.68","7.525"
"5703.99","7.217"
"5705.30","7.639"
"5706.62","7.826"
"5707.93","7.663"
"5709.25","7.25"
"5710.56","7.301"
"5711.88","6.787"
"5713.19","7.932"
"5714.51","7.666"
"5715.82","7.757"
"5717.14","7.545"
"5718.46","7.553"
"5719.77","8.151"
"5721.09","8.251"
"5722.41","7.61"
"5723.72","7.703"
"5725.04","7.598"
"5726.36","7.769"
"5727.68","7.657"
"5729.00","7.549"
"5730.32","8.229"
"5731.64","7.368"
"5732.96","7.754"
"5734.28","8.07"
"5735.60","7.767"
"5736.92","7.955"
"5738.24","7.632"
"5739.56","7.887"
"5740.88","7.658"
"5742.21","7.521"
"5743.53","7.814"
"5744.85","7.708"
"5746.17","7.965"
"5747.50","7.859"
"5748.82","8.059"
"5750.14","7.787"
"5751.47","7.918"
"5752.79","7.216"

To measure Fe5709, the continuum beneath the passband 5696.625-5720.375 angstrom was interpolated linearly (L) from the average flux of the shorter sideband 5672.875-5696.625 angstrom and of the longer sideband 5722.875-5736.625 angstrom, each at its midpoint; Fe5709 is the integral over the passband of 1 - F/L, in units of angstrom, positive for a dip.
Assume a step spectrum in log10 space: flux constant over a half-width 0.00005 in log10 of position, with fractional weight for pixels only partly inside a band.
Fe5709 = 0.3 angstrom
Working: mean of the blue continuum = 7.53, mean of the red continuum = 7.75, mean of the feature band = 7.54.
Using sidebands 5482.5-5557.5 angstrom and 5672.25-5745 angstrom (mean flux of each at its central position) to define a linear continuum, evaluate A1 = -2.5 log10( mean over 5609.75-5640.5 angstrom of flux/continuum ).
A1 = 0.019 mag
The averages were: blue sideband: 7.81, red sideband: 7.62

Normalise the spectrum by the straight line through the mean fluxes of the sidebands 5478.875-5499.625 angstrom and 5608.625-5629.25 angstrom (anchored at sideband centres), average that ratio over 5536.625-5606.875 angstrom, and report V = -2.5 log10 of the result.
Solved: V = -0.01 mag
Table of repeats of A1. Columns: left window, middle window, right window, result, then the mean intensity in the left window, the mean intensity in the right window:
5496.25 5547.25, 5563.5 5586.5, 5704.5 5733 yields 0.05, 7.83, 7.66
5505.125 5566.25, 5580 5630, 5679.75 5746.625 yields 0.03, 7.83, 7.61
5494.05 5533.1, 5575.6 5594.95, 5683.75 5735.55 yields 0.04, 7.78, 7.59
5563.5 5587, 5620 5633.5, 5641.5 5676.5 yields 0.00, 7.45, 7.76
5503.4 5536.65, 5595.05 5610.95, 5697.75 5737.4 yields 0.01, 7.77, 7.65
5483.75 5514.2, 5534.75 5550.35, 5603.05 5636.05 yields -0.03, 7.78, 7.62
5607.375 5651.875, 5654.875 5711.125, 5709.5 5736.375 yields 0.01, 7.64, 7.7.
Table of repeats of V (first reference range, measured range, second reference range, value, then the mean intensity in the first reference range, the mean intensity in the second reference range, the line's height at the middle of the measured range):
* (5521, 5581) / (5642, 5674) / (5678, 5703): -0.03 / 7.72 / 7.46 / 7.52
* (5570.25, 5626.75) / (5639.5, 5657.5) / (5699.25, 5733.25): -0.05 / 7.47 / 7.62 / 7.54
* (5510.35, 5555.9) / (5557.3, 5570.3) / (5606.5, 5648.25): 0.00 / 7.83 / 7.63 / 7.76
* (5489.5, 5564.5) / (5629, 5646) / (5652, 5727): -0.01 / 7.83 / 7.62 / 7.69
